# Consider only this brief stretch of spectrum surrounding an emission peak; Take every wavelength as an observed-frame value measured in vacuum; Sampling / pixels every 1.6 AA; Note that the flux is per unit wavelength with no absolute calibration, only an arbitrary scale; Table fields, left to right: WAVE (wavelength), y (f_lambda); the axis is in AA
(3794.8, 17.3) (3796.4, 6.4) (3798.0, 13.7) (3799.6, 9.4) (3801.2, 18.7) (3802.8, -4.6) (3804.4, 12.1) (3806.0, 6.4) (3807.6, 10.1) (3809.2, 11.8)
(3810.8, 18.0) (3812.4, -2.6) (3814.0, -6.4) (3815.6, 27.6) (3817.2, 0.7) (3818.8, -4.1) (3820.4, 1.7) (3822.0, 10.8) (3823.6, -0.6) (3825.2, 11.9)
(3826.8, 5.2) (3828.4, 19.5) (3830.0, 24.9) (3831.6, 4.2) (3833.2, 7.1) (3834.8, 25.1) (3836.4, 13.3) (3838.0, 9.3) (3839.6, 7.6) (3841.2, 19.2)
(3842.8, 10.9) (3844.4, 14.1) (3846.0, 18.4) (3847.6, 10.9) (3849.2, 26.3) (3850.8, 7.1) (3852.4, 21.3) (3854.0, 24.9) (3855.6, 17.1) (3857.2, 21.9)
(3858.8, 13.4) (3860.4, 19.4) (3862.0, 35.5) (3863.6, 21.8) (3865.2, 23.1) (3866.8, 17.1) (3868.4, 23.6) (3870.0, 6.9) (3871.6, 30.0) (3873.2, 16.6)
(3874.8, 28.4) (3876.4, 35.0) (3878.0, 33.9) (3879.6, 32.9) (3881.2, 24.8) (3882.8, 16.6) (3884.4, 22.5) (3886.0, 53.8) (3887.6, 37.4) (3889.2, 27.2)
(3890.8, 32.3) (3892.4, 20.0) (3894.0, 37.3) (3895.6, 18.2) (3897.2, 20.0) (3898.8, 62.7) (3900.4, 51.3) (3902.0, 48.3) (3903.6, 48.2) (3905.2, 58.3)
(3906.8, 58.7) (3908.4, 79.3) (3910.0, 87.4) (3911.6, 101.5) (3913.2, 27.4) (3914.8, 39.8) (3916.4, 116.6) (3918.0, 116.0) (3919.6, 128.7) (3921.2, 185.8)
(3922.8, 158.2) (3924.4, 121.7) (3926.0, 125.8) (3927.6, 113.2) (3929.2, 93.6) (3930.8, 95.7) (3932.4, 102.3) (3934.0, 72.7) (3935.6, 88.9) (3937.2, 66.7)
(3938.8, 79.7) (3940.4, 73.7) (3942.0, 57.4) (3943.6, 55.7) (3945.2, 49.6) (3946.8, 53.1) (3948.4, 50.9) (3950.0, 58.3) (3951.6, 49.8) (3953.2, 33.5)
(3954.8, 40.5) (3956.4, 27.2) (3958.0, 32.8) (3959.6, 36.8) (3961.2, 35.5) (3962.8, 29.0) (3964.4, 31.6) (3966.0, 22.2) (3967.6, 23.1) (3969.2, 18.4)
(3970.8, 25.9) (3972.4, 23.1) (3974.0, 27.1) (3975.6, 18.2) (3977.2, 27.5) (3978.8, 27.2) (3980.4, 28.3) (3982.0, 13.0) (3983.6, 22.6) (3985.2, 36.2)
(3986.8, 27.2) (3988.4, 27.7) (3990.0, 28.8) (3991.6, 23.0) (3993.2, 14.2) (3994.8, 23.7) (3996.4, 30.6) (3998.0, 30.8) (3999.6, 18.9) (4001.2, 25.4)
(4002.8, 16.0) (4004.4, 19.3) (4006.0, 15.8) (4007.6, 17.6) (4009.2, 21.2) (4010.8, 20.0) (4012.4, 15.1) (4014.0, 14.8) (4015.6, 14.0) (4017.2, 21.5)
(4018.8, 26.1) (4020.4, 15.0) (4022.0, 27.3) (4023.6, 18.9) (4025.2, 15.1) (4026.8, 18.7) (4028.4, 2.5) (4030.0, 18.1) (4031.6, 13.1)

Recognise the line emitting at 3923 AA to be Lyman alpha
